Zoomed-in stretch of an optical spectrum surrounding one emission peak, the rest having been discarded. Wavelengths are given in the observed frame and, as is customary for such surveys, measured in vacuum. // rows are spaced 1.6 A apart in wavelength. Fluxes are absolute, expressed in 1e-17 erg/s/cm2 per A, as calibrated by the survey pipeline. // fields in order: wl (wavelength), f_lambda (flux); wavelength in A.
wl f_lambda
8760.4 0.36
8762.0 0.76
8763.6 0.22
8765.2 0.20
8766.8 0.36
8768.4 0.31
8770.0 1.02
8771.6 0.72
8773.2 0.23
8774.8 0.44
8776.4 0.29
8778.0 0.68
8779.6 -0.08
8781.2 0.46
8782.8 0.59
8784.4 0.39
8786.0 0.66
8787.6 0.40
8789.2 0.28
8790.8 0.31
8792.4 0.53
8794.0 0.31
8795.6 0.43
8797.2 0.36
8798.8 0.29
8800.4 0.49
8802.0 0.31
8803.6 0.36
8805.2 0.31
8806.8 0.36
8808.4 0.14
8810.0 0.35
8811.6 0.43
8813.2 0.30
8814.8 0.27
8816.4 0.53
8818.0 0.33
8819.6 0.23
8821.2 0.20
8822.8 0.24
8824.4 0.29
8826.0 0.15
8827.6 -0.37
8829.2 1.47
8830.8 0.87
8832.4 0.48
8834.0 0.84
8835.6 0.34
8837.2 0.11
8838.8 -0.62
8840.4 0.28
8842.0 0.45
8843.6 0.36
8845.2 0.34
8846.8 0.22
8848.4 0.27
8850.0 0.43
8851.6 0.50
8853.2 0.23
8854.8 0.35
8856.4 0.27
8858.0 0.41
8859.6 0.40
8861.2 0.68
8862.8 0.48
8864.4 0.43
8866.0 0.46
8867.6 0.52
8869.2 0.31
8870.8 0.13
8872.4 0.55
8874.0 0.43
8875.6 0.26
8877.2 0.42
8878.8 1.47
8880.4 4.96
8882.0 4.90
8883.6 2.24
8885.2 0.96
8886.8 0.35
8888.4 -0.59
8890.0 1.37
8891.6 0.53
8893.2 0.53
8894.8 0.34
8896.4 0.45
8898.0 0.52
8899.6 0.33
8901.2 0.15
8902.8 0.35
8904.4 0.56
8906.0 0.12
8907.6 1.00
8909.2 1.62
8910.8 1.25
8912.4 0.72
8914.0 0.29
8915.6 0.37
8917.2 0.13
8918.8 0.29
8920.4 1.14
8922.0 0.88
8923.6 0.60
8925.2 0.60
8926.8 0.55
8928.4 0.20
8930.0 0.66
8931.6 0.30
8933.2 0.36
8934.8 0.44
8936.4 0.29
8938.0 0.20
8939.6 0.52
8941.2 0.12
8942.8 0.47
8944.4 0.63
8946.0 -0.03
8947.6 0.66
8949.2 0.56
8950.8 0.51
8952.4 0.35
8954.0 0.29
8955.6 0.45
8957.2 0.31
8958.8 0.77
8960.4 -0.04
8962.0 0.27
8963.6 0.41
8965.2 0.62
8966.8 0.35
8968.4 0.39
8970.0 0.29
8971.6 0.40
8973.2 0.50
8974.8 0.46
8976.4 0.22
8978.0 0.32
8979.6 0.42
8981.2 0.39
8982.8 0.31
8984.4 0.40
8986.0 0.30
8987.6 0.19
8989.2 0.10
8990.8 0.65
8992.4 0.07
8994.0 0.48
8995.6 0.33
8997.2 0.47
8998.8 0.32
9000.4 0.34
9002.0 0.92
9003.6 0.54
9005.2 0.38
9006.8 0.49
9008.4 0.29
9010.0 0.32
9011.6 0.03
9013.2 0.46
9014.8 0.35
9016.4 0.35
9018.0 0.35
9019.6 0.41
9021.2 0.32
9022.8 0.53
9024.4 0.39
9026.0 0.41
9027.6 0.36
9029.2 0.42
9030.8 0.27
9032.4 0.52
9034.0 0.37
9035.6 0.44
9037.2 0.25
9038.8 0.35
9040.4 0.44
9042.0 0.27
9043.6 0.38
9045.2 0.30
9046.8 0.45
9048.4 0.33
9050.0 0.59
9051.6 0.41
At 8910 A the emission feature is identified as [N II]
